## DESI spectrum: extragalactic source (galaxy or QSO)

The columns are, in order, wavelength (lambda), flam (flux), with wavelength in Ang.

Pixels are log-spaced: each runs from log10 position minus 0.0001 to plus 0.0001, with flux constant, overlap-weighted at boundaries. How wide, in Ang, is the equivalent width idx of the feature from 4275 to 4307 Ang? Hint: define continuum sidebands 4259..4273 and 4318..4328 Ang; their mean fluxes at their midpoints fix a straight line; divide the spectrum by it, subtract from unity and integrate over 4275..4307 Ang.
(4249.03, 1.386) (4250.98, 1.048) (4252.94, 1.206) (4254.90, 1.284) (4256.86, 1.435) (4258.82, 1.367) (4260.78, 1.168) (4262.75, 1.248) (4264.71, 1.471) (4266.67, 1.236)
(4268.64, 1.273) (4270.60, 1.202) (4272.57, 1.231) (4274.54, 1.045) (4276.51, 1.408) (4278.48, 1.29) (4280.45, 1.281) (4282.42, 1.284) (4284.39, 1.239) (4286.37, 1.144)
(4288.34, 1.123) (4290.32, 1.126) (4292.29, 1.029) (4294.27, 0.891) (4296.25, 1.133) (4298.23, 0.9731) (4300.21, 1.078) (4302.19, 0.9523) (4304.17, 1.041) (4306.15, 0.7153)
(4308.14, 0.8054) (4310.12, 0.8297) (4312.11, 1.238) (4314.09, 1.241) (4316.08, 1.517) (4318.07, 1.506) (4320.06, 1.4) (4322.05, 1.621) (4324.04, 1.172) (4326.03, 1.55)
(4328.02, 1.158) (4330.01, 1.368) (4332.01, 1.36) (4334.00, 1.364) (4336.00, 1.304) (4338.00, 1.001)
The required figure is 5.36 Ang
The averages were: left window 1.27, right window 1.42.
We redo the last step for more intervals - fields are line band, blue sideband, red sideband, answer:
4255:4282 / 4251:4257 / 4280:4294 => -1.6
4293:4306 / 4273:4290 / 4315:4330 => 3.1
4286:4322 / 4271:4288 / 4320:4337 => 5.3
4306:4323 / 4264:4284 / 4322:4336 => 1.2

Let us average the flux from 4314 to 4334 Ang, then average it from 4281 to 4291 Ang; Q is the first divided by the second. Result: 1.2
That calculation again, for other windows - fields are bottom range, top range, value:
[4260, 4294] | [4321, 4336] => 1.12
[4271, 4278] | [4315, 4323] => 1.23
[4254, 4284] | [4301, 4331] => 0.94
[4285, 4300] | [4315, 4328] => 1.35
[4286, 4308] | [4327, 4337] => 1.30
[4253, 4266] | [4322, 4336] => 1.02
